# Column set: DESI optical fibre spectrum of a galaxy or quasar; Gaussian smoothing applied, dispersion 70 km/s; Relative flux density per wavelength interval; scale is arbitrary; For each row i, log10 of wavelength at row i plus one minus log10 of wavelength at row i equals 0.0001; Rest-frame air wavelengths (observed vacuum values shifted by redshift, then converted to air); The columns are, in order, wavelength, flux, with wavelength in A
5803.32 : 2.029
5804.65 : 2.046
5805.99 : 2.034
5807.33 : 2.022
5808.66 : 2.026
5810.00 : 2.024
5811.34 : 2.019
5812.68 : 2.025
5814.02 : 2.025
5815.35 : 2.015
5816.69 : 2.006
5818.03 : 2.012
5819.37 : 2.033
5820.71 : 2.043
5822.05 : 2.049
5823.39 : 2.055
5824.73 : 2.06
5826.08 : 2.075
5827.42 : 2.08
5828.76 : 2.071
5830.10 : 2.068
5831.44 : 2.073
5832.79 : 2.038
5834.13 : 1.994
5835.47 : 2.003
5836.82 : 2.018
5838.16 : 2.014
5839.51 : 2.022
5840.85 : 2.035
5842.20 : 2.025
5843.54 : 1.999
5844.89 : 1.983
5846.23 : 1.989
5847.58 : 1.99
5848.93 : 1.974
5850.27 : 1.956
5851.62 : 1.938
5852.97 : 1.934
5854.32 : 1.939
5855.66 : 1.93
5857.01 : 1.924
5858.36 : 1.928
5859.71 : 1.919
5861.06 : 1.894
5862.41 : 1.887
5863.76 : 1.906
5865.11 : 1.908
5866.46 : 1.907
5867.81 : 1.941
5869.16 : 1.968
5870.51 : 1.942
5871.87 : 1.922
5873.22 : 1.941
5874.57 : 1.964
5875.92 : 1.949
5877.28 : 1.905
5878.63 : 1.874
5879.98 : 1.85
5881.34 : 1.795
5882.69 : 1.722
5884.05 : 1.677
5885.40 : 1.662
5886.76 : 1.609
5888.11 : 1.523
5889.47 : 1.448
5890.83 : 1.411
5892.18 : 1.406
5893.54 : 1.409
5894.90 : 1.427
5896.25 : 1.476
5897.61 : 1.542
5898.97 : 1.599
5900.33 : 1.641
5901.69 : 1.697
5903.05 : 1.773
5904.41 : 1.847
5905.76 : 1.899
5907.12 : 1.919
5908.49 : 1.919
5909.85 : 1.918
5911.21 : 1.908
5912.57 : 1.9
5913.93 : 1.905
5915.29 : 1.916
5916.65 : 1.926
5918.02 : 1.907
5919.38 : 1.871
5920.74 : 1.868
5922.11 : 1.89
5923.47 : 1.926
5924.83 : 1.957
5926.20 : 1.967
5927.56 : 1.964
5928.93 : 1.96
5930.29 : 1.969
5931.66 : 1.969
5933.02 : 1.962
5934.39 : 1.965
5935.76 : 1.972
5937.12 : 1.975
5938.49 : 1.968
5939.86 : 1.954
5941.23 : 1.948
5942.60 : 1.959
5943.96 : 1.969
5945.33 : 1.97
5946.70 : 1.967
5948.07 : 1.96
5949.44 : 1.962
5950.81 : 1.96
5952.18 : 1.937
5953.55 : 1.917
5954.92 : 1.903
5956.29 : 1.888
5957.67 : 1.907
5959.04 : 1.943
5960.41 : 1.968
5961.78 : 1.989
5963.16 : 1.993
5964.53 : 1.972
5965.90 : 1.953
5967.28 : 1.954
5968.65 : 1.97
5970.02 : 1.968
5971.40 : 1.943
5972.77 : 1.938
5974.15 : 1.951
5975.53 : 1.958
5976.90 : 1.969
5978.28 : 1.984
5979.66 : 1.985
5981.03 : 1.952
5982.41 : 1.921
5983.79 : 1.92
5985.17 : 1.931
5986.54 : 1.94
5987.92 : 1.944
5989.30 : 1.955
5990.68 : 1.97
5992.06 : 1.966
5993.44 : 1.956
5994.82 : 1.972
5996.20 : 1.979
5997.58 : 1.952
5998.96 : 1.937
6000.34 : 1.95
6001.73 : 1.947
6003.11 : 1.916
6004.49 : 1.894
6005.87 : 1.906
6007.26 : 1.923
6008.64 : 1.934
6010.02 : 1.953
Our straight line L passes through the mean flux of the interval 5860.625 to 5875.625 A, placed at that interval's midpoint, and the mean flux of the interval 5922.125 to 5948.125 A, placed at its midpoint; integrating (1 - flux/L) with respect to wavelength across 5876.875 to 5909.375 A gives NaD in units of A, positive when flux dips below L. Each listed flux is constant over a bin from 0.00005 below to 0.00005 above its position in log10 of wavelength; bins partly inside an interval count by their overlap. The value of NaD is 4.6 A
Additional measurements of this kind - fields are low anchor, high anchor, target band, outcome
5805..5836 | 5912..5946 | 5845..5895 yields 4.3 A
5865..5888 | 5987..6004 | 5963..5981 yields -0.3 A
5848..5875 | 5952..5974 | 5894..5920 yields 2.0 A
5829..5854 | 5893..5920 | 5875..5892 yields 1.4 A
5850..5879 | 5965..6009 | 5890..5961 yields 2.9 A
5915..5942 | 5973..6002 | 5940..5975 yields -0.1 A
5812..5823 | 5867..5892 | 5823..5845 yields -0.9 A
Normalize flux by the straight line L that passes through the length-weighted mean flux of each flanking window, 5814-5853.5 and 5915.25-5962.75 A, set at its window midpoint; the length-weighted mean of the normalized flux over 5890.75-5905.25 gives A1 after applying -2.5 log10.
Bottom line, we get 0.24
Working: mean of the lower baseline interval 2.02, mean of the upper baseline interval 1.94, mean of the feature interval 1.58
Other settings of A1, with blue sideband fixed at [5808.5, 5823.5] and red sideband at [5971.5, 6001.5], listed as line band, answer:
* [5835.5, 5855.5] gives 0.02 mag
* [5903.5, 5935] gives 0.03 mag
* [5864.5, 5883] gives 0.06 mag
